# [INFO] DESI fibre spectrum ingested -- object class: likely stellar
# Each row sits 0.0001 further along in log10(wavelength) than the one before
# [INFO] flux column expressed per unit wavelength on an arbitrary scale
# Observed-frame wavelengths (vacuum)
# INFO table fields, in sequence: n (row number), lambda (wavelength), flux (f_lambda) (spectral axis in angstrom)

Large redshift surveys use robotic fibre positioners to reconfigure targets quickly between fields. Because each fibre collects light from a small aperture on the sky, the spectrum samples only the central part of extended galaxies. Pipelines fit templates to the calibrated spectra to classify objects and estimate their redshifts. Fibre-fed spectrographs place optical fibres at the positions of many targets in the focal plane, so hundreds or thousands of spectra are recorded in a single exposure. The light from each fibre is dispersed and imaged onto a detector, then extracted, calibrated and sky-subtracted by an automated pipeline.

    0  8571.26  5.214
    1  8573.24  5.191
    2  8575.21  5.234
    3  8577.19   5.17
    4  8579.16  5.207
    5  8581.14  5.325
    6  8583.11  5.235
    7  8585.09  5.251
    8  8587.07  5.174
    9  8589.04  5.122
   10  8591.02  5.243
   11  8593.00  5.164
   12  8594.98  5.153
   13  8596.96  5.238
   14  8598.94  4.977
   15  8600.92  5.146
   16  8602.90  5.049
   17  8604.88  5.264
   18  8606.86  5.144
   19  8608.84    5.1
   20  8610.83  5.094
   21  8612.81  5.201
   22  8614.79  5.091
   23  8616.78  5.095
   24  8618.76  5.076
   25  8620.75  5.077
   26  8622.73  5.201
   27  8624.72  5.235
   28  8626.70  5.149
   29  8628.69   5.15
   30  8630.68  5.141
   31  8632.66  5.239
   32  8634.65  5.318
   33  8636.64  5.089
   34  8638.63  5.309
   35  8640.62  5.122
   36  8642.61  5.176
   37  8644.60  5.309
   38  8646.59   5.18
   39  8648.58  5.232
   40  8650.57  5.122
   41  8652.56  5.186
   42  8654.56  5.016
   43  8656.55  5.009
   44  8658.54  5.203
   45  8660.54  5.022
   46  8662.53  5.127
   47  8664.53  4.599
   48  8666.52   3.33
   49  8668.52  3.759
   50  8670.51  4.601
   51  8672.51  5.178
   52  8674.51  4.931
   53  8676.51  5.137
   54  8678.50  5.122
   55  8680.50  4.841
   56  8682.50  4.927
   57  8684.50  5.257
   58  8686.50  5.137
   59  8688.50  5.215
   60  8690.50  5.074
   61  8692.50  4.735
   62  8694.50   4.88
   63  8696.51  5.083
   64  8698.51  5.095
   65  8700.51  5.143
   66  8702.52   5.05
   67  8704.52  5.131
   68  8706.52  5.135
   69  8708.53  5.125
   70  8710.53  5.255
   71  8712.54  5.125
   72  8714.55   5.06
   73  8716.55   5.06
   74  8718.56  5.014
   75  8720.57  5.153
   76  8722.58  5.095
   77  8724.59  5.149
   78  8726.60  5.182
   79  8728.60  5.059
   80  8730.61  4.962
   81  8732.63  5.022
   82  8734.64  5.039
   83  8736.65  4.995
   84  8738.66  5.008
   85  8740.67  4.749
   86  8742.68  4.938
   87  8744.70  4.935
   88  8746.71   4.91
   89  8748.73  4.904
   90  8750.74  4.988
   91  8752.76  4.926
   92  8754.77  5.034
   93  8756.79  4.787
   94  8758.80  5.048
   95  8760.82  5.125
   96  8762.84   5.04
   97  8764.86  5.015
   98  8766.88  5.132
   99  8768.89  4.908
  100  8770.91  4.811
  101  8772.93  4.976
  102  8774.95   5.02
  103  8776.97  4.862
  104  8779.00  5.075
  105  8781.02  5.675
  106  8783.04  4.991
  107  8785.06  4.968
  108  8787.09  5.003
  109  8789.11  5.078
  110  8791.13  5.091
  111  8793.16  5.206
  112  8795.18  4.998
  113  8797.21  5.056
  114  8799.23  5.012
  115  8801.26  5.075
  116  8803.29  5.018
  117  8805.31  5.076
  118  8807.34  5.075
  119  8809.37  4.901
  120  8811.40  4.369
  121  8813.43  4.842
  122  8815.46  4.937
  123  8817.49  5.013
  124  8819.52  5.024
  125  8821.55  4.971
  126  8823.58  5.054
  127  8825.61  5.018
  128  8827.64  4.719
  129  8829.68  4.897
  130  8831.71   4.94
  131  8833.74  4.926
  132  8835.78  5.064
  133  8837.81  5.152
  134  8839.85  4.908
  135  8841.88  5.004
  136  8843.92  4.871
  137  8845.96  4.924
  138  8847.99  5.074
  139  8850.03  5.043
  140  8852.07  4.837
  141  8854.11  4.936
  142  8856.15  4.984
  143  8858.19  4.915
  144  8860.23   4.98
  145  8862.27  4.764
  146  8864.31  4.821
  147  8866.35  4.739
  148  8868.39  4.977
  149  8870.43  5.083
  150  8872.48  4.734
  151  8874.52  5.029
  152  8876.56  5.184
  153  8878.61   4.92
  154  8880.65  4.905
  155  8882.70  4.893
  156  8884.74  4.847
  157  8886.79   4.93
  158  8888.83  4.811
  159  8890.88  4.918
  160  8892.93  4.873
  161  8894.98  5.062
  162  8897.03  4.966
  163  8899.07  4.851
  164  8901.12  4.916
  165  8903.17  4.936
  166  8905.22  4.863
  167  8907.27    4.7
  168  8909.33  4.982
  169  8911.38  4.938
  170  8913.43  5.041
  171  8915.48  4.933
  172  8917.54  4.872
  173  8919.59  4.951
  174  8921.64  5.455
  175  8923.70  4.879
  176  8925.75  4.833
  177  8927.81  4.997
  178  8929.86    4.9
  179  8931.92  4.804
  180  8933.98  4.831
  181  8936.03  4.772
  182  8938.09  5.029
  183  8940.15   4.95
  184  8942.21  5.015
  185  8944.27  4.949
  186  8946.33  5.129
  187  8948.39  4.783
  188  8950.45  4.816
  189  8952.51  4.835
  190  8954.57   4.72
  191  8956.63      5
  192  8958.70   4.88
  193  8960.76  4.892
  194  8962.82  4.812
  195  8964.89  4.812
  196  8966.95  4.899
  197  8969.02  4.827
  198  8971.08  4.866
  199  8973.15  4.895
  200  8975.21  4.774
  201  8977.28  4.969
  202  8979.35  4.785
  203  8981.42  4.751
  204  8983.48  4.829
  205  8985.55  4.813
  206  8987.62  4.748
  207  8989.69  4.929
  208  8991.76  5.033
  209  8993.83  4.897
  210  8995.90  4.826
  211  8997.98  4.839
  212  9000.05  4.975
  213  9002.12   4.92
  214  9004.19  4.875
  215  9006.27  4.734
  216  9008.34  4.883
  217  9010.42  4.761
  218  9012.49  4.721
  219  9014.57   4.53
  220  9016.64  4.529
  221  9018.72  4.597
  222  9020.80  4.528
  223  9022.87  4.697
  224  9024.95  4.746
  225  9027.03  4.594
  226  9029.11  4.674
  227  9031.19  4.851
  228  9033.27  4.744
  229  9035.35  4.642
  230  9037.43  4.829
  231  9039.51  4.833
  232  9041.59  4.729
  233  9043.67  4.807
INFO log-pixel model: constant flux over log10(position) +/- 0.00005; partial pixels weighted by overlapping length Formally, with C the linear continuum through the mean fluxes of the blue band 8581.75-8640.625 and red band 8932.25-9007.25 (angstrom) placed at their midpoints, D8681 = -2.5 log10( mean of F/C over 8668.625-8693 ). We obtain 0.03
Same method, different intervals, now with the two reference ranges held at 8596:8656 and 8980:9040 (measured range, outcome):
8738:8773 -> 0.01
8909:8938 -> -0.02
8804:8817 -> 0.02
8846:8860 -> -0.01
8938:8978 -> -0.01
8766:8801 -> -0.01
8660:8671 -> 0.17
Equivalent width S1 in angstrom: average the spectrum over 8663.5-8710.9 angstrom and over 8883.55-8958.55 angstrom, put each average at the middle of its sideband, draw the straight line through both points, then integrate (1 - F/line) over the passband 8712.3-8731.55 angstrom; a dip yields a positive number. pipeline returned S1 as -0.7 angstrom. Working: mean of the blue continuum 4.9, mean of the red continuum 4.92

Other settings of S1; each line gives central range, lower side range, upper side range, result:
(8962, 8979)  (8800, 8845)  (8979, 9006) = 0.06 angstrom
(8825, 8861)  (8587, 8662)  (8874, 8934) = 0.20 angstrom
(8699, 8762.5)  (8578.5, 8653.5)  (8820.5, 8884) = 0.33 angstrom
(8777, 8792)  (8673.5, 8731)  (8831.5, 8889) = -0.31 angstrom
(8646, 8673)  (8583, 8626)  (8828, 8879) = 1.54 angstrom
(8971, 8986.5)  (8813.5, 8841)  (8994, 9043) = -0.14 angstrom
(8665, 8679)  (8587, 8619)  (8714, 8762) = 1.40 angstrom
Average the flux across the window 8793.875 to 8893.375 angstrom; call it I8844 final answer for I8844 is 4.94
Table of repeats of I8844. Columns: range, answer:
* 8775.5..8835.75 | 5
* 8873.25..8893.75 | 4.93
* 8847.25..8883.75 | 4.93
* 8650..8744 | 4.98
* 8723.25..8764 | 4.99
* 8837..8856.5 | 4.97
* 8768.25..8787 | 5.03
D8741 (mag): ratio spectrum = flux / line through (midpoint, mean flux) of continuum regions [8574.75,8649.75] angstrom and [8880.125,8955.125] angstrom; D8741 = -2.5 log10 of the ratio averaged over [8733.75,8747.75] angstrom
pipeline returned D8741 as 0.03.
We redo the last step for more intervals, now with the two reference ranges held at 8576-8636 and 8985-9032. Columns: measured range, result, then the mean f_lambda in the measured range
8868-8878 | -0.02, 5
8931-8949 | -0.02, 4.92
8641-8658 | -0.01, 5.16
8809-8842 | 0.01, 4.92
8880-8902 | 0.00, 4.91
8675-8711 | 0.00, 5.07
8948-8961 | -0.01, 4.85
